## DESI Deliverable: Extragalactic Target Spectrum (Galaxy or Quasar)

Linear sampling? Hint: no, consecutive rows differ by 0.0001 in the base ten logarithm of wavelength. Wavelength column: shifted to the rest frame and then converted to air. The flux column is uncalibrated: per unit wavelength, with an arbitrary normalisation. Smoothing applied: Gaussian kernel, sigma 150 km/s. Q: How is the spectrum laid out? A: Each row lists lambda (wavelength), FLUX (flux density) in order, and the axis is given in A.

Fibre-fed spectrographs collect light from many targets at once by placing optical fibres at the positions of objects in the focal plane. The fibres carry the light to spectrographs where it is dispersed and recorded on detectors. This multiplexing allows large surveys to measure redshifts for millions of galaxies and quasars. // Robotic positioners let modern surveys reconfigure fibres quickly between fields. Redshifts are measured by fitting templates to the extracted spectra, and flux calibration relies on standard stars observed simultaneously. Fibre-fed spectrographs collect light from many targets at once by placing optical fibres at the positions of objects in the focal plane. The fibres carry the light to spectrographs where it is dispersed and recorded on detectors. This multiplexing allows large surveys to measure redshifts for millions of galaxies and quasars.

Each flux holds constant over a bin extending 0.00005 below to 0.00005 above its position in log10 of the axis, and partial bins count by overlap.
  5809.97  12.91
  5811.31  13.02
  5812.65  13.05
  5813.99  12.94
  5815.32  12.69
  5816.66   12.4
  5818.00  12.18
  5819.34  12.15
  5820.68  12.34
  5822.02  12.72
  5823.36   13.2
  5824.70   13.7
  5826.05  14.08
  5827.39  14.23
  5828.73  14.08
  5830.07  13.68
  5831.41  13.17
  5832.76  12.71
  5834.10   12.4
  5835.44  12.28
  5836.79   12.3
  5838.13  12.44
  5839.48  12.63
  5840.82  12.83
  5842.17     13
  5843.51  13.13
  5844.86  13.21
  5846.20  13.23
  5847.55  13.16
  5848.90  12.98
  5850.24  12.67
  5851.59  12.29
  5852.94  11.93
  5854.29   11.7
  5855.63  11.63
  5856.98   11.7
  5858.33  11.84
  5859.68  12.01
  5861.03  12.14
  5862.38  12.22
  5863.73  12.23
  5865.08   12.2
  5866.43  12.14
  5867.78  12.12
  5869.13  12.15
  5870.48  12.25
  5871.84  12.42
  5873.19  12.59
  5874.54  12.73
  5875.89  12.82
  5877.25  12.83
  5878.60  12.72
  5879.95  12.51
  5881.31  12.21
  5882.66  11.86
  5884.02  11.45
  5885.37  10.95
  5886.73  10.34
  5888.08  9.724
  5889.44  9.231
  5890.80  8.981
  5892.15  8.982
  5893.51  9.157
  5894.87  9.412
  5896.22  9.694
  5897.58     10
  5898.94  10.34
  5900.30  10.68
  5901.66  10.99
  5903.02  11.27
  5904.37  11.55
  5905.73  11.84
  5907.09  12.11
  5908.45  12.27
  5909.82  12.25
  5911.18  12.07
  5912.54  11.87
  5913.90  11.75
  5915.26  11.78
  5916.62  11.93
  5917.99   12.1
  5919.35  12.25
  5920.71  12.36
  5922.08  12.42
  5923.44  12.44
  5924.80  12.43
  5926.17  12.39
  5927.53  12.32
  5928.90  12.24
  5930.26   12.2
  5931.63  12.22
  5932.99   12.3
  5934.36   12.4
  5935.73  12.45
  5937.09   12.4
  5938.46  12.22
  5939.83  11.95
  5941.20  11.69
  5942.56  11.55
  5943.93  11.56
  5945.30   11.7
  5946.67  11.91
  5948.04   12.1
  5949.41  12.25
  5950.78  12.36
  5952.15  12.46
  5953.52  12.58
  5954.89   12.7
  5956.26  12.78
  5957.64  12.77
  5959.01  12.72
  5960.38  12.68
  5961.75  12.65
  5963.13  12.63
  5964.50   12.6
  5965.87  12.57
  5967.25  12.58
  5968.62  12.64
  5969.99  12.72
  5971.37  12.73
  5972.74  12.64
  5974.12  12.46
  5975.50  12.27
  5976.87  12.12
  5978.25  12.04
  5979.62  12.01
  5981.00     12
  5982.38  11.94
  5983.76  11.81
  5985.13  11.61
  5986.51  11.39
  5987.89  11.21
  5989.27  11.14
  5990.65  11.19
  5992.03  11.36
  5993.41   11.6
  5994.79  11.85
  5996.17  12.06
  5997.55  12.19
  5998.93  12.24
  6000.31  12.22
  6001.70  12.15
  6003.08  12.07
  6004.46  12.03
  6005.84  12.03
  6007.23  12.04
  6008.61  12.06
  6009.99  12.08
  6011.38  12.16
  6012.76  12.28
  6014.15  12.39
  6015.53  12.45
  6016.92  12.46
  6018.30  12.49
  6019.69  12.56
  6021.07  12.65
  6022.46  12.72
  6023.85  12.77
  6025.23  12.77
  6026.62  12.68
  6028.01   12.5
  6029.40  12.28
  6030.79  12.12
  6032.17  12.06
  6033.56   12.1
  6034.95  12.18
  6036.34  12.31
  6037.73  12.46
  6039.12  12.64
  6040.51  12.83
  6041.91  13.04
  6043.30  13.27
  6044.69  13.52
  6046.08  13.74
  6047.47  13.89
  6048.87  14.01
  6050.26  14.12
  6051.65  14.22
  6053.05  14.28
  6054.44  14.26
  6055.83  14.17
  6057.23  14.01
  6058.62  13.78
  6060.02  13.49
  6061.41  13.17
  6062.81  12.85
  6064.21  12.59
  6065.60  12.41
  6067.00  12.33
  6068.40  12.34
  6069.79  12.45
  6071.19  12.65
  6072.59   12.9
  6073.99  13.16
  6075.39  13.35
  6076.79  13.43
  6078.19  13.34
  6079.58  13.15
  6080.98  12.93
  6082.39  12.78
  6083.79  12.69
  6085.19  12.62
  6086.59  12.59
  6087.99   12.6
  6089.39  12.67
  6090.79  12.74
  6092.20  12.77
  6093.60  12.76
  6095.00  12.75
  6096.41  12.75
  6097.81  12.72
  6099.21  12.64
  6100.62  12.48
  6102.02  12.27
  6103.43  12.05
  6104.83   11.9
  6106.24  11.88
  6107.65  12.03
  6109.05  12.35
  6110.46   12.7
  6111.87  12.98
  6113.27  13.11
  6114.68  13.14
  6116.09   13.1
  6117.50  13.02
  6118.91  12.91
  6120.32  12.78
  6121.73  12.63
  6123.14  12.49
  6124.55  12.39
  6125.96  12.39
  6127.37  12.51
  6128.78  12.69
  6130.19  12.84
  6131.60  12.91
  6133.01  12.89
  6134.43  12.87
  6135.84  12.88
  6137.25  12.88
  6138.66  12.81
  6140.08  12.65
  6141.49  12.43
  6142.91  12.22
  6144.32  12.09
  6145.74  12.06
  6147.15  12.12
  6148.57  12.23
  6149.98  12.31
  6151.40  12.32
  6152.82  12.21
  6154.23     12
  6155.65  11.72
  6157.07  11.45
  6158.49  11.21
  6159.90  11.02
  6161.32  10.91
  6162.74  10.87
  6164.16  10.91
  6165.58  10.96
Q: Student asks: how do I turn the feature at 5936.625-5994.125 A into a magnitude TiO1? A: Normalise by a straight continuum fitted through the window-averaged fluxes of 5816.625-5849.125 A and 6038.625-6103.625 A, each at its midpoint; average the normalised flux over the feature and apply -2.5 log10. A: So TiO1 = 0.08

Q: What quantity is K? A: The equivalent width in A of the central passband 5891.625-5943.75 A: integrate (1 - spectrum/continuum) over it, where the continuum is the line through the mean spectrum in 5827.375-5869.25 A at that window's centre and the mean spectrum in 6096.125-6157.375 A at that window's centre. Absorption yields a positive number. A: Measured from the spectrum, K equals 3.7 A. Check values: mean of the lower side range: 12.6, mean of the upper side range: 12.5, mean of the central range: 11.6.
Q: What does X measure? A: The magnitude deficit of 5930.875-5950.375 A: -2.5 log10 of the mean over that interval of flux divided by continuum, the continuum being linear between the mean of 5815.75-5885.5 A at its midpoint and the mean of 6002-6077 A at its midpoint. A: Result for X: 0.06 mag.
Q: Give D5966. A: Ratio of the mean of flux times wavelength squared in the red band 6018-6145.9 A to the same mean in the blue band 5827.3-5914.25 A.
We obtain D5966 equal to 1.16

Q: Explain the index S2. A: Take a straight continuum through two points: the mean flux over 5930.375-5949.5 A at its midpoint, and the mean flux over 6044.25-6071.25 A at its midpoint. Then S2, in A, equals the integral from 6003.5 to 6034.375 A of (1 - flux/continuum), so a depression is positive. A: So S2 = 1.50 A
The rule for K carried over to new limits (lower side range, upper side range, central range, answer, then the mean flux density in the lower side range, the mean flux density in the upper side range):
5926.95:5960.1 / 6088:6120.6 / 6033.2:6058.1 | -1.8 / 12.2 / 12.6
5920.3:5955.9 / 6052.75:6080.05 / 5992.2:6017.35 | 1.2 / 12.2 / 13.2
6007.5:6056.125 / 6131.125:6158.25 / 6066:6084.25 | -0.3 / 12.9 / 12.3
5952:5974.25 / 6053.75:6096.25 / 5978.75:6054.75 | 2.2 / 12.7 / 13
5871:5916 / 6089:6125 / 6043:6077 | -2.9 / 11.3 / 12.6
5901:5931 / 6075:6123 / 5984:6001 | 0.9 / 12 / 12.7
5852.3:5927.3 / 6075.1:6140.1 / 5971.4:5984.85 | -0.1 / 11.6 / 12.7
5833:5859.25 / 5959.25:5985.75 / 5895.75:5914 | 1.6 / 12.5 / 12.4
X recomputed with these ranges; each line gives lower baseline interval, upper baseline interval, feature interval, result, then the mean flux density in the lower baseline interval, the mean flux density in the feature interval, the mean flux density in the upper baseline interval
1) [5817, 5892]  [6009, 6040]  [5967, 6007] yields 0.03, 12.3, 12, 12.4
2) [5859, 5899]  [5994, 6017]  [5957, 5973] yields -0.07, 11.4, 12.7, 12.2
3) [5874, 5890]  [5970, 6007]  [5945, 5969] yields -0.06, 11.6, 12.5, 11.9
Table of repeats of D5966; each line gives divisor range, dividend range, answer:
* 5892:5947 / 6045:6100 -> 1.18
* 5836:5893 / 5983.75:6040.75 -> 1.06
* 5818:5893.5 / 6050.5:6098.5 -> 1.15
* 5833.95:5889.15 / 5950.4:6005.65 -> 1.04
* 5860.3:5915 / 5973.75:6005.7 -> 1.07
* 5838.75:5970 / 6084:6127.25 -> 1.13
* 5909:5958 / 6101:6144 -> 1.10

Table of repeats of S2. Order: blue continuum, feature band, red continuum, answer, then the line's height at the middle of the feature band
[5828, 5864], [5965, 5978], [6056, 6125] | 0.2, 12.7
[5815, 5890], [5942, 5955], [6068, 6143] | 0.4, 12.5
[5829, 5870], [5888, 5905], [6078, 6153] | 3.4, 12.5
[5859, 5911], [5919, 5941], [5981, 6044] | -1.2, 11.7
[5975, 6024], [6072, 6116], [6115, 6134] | -0.5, 12.6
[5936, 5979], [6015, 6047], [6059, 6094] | 0.0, 12.7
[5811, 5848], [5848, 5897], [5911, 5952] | 4.0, 12.6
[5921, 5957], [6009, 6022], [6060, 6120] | 0.1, 12.5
